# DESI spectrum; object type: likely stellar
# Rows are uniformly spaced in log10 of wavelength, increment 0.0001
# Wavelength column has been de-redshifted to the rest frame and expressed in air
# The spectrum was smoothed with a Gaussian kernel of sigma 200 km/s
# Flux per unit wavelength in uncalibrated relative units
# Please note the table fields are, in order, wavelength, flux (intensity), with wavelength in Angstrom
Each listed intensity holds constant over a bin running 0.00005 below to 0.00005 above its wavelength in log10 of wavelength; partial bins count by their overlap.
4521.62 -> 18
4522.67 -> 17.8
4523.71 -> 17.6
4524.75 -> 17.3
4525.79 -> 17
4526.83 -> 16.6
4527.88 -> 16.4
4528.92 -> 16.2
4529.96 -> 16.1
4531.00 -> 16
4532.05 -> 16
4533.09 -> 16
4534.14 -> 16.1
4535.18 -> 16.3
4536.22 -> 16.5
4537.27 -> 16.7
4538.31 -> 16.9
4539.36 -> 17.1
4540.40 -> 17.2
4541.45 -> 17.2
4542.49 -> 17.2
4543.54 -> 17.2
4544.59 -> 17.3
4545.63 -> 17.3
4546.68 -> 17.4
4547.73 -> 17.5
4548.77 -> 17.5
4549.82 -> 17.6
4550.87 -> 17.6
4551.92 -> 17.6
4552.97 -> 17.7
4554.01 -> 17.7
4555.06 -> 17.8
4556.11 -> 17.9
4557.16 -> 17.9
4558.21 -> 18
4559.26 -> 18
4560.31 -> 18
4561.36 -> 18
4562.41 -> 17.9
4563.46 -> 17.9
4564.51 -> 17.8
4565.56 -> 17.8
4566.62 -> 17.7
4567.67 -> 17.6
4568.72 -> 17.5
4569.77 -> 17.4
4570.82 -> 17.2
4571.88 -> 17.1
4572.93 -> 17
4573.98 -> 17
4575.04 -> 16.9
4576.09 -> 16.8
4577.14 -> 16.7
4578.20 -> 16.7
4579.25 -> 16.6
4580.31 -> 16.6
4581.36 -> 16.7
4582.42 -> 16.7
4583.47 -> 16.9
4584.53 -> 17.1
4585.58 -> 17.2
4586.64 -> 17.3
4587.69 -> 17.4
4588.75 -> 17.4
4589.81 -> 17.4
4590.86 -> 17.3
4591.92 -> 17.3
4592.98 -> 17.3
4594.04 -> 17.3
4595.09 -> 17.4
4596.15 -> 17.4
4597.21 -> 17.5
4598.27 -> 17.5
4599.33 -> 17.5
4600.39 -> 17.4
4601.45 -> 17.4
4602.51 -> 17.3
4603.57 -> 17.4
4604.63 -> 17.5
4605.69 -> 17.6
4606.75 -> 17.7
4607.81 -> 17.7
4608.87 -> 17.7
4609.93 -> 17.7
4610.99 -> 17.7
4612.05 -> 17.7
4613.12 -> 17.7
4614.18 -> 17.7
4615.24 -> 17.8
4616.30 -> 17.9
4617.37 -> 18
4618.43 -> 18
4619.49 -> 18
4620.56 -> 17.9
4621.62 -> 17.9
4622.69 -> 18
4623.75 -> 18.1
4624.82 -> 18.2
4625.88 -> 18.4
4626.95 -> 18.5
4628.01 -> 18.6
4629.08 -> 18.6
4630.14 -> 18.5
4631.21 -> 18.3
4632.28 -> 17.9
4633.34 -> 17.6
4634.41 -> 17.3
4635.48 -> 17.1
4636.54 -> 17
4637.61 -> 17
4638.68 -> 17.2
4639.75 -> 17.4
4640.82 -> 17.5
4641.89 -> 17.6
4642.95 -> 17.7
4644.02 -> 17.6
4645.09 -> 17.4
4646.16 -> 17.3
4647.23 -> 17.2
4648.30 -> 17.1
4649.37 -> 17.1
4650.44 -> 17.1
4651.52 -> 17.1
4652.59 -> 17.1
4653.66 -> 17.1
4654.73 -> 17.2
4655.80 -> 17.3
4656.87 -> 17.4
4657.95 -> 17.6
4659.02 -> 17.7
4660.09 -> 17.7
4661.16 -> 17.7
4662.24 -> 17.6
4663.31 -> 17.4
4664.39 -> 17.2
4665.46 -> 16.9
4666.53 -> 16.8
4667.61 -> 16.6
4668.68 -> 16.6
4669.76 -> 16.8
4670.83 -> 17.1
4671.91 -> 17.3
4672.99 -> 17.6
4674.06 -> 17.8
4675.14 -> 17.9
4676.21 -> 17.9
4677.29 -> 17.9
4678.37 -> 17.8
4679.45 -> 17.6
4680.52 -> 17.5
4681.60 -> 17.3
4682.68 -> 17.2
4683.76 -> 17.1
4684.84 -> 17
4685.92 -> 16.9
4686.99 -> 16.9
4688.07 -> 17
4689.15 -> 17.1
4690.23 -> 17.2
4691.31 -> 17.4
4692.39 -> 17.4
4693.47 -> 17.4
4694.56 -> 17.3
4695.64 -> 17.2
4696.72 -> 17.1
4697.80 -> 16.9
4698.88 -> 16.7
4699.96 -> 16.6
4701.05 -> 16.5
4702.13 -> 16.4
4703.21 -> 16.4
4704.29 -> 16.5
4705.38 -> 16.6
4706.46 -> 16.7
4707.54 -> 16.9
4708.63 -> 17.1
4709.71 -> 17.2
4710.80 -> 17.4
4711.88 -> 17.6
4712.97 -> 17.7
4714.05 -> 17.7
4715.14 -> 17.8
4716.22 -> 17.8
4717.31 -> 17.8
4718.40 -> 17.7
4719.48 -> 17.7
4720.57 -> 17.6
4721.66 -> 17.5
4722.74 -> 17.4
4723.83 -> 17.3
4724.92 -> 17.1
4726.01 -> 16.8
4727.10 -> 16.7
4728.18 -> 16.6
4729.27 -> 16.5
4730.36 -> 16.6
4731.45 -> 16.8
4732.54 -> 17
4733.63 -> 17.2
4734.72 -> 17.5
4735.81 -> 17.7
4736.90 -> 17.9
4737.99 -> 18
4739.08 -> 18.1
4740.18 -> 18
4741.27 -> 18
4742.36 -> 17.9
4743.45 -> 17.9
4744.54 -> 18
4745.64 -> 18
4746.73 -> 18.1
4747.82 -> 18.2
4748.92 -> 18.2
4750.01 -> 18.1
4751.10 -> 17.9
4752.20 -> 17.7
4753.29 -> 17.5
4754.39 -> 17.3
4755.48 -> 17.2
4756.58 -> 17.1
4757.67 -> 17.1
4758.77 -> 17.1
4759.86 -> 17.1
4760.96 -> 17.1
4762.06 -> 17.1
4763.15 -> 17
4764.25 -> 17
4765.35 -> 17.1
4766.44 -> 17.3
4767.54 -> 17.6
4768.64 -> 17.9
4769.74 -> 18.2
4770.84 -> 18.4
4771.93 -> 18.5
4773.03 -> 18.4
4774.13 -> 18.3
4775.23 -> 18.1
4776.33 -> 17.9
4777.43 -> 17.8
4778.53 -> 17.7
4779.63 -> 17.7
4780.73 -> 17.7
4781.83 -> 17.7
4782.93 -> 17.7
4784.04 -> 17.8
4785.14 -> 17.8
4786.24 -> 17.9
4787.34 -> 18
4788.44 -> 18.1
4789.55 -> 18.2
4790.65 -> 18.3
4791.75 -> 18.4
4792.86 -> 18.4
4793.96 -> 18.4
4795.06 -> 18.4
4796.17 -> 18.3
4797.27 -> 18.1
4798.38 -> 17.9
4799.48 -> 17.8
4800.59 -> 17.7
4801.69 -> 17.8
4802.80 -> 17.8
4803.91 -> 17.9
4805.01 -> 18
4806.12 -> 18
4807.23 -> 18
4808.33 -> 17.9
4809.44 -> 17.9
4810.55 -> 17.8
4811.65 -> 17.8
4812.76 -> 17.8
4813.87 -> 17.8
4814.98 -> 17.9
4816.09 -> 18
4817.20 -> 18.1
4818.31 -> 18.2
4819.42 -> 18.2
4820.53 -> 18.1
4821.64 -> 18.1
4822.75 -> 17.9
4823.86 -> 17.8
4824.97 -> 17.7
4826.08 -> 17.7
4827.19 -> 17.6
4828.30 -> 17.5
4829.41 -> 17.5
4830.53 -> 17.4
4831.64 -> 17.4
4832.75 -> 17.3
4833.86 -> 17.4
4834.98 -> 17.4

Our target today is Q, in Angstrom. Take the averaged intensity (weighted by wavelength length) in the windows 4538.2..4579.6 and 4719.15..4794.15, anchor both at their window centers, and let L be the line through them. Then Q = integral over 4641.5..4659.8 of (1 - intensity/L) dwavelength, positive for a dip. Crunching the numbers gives 0.2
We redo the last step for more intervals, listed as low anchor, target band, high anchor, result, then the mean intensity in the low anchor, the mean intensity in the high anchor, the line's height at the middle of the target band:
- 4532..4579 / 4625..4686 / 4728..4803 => 0.18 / 17.3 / 17.7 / 17.5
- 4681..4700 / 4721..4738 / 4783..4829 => 0.25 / 17.1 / 18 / 17.4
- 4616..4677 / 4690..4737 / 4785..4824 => 1.58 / 17.5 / 18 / 17.7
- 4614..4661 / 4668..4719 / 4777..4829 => 1.53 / 17.7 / 17.9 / 17.7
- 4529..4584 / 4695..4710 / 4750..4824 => 0.70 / 17.2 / 17.8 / 17.6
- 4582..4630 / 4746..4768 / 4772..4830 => 0.54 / 17.7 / 17.9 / 17.9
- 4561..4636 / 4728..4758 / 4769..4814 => 0.50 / 17.5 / 18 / 17.9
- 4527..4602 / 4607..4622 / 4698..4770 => -0.49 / 17.2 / 17.4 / 17.2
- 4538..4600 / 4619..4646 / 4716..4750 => -0.58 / 17.4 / 17.5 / 17.4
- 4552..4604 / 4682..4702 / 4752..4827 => 0.66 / 17.4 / 17.8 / 17.6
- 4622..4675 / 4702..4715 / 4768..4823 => 0.47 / 17.5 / 18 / 17.7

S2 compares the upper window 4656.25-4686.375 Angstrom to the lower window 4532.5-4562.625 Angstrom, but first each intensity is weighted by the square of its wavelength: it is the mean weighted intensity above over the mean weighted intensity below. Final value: 1.06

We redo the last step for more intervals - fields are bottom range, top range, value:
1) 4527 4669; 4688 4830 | 1.09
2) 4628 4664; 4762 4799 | 1.09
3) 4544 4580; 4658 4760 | 1.06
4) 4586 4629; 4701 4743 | 1.03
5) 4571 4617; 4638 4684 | 1.03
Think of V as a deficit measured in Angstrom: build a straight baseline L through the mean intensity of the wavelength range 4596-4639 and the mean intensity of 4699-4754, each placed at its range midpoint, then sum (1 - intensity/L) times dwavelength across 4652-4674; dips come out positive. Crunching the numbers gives 0.4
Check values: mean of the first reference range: 17.8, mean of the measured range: 17.3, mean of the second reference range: 17.4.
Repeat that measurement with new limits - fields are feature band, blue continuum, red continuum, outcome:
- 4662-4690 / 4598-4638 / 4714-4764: 0.6 Angstrom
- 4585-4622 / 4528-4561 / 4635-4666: -0.7 Angstrom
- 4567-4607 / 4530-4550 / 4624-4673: -0.2 Angstrom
